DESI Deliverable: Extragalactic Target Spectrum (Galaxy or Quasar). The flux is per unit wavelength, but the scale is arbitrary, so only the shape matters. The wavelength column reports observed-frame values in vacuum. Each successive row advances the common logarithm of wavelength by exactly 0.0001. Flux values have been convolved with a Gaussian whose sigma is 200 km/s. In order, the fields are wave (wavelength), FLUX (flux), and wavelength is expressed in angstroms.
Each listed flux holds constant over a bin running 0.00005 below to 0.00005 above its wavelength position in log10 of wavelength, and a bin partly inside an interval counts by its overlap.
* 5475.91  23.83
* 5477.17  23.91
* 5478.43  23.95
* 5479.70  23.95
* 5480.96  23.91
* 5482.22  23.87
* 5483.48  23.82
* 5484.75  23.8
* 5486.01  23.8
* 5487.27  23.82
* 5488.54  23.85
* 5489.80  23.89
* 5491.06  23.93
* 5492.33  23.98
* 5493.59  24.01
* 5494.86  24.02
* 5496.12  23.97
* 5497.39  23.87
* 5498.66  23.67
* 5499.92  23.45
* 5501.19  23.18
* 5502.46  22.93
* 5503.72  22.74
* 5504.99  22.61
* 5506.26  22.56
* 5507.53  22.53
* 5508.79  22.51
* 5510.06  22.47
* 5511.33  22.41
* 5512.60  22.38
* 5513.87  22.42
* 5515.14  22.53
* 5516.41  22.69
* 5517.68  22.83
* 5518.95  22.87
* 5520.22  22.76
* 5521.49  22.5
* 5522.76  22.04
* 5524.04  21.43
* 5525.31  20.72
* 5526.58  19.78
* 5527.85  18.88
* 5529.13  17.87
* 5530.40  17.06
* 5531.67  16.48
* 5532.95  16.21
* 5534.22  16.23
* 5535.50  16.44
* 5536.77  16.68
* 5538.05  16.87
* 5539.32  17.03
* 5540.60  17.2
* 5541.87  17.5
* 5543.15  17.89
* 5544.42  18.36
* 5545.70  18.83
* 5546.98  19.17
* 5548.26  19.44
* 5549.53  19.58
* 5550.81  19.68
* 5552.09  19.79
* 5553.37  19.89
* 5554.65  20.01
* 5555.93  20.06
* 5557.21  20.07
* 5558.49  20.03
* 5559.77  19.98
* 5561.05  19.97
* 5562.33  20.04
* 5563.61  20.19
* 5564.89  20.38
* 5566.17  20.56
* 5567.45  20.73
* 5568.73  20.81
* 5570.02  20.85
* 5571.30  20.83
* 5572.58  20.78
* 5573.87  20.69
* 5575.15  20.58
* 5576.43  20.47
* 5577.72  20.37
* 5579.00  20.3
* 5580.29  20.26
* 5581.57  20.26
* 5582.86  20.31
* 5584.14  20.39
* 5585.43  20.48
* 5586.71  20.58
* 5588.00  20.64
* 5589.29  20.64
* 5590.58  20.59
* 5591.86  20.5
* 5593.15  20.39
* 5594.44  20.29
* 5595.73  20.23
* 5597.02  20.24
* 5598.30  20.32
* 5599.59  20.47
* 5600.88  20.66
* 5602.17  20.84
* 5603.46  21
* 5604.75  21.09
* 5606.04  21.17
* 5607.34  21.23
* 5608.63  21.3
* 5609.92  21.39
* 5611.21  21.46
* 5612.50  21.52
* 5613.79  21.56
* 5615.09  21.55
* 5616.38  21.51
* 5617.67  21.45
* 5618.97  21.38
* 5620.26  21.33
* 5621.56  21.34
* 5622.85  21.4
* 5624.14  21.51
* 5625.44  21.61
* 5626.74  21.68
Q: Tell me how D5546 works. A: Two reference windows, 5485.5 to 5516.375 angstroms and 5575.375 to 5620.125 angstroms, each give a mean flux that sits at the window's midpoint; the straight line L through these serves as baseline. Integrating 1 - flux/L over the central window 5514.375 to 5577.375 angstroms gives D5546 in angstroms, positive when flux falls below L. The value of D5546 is 6.8 angstroms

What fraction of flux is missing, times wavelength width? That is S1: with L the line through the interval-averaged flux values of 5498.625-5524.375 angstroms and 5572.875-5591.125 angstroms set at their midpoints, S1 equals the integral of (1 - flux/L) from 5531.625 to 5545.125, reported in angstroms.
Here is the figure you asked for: 3.0 angstroms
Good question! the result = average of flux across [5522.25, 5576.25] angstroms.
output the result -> 19.2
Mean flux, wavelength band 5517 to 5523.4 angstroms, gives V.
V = 22.6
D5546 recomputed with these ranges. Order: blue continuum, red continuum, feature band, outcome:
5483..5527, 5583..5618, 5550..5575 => 1.6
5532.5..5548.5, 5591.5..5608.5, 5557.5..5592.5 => -2.0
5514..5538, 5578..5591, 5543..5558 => 0.4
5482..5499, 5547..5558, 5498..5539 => 2.3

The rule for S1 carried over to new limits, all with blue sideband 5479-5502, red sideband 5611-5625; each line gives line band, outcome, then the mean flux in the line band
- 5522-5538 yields 3.32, 18.3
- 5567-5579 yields 0.88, 20.7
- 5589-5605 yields 0.95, 20.6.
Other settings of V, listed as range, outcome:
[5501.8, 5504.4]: 22.8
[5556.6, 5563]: 20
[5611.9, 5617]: 21.5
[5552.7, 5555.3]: 19.9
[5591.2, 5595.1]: 20.4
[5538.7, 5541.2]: 17.1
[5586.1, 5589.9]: 20.6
